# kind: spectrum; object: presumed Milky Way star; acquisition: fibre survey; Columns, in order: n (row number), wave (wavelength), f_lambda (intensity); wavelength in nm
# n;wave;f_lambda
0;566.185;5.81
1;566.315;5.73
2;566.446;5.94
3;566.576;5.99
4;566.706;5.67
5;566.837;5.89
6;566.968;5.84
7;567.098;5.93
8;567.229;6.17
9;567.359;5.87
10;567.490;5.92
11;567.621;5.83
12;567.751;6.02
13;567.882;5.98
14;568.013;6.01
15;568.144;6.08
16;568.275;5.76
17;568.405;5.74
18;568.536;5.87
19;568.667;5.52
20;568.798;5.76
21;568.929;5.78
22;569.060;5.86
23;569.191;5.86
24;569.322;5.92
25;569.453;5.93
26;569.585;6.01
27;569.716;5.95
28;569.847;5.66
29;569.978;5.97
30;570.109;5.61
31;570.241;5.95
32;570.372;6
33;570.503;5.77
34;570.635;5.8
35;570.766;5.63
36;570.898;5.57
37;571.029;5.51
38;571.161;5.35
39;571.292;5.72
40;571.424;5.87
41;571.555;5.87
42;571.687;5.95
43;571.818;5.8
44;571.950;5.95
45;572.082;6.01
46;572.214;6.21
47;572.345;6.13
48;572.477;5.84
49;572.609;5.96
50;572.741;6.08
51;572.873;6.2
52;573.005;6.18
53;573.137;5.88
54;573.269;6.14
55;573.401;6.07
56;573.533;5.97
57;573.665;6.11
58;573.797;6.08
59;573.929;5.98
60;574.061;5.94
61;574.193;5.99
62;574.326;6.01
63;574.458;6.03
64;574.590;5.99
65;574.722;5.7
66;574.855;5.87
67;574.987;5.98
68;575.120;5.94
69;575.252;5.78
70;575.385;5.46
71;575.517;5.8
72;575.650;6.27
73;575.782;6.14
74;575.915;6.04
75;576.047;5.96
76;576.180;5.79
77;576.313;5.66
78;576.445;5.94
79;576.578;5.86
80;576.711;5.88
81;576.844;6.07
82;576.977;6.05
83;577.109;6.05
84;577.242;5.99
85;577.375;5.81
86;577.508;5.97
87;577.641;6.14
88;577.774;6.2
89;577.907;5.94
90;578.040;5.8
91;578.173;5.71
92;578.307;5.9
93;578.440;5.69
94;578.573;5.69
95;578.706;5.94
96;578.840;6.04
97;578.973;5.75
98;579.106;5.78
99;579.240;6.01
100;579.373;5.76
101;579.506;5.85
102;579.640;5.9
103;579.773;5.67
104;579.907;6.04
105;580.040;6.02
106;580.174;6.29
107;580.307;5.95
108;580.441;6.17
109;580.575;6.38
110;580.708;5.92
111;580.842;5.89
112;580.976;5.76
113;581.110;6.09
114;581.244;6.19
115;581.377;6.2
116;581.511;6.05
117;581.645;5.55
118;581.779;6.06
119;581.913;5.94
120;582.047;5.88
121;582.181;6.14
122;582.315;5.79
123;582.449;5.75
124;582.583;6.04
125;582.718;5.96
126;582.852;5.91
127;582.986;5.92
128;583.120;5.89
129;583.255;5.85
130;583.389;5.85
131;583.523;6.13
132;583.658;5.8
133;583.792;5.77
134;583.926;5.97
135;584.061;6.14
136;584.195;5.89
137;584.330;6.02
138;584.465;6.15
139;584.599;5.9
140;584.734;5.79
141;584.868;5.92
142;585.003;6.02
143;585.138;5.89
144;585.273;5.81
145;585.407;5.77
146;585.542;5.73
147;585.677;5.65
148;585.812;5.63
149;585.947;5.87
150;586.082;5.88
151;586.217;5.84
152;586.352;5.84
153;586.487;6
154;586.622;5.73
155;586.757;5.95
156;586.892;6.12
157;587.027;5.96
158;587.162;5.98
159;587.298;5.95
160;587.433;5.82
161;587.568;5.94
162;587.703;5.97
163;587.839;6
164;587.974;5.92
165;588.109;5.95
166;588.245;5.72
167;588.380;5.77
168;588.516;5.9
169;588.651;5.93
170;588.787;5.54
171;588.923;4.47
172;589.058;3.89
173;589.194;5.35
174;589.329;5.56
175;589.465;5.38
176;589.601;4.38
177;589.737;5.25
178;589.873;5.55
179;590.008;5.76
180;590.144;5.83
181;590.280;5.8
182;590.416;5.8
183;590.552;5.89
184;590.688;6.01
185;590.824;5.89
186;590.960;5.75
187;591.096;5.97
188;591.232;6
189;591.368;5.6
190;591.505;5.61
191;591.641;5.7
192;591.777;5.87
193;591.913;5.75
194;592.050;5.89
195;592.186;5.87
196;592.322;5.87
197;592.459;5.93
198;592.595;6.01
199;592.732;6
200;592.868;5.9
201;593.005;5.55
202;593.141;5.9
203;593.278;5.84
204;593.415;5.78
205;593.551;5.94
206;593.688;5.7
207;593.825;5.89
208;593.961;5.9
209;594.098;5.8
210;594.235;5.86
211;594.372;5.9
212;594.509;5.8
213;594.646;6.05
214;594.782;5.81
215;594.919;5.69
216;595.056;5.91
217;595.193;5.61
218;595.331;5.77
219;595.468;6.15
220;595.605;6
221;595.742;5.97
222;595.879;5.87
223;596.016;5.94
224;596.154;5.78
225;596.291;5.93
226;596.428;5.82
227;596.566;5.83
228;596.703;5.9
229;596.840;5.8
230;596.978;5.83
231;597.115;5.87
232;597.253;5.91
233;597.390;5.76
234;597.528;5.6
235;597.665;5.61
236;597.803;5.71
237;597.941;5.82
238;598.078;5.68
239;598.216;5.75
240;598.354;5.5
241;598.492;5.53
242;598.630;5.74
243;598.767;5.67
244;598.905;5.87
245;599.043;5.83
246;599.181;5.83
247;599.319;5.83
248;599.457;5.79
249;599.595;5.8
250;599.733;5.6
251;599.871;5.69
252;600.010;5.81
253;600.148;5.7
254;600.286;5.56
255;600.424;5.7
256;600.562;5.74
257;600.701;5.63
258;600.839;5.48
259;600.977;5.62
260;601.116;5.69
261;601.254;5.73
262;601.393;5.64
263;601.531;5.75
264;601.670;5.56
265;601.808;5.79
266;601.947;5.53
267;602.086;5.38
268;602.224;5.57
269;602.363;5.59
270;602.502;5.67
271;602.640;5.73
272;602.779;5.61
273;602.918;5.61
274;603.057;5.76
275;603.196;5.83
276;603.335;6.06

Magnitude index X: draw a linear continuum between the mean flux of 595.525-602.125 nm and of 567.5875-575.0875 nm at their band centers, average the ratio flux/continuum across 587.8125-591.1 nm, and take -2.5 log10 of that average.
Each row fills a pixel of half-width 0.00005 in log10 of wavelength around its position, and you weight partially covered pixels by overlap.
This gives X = 0.05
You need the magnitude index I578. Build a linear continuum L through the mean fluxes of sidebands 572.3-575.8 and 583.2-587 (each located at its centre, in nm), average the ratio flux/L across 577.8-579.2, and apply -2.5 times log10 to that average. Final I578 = 0.02 mag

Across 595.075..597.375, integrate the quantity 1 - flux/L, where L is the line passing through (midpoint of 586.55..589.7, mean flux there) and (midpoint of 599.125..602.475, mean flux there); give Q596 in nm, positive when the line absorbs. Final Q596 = -0.09 nm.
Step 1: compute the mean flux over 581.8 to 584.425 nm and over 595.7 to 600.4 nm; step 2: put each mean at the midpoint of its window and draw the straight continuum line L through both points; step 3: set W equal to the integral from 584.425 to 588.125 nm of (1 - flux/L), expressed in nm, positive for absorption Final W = 0.00 nm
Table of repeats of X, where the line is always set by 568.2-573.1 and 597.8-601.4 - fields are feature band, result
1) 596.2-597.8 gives -0.02 mag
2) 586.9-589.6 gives 0.03 mag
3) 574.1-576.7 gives -0.01 mag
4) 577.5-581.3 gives -0.03 mag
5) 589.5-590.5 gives 0.05 mag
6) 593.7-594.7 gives -0.03 mag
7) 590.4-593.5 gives -0.02 mag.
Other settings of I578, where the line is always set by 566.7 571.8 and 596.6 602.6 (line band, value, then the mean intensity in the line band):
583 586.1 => -0.02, 5.88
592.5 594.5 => -0.02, 5.85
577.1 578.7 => -0.02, 5.9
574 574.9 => -0.02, 5.93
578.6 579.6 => -0.01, 5.87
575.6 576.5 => -0.03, 5.97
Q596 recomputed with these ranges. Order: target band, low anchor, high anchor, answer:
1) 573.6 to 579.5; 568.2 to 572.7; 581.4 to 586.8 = -0.06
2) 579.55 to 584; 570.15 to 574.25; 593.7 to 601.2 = -0.07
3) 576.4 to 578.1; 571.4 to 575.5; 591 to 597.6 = -0.01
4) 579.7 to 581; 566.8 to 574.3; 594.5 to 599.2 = -0.03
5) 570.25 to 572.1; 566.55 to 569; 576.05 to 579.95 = 0.03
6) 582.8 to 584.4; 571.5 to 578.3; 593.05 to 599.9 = -0.01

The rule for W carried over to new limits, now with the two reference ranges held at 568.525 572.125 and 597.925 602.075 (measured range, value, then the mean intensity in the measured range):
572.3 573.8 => -0.068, 6.05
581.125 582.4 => -0.049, 5.98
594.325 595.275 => -0.019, 5.82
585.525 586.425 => -0.006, 5.78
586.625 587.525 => -0.033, 5.95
